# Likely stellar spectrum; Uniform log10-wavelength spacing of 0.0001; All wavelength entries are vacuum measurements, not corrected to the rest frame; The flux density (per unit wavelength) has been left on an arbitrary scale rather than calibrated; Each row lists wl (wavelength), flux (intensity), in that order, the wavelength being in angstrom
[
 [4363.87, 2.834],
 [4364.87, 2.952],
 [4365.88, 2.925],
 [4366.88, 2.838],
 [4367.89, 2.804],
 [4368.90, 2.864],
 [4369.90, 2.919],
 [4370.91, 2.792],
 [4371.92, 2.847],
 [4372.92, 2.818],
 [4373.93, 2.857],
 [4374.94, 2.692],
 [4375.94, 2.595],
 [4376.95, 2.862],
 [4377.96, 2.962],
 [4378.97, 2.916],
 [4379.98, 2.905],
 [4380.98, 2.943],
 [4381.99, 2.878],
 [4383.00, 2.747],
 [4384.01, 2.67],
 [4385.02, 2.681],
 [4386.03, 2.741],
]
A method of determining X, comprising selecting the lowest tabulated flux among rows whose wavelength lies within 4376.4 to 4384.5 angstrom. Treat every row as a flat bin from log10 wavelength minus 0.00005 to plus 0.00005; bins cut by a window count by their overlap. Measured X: 2.67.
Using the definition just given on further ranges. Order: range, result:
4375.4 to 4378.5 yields 2.595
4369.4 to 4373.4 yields 2.792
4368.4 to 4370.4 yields 2.864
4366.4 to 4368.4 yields 2.804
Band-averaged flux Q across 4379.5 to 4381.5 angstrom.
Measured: 2.93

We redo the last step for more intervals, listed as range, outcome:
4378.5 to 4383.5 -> 2.88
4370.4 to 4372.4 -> 2.81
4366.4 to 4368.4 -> 2.81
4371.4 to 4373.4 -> 2.84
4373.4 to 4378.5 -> 2.79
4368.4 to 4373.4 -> 2.85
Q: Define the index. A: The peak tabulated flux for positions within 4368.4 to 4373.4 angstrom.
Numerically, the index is 2.919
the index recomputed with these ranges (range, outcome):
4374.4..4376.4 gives 2.692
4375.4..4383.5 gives 2.962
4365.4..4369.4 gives 2.925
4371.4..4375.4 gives 2.857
